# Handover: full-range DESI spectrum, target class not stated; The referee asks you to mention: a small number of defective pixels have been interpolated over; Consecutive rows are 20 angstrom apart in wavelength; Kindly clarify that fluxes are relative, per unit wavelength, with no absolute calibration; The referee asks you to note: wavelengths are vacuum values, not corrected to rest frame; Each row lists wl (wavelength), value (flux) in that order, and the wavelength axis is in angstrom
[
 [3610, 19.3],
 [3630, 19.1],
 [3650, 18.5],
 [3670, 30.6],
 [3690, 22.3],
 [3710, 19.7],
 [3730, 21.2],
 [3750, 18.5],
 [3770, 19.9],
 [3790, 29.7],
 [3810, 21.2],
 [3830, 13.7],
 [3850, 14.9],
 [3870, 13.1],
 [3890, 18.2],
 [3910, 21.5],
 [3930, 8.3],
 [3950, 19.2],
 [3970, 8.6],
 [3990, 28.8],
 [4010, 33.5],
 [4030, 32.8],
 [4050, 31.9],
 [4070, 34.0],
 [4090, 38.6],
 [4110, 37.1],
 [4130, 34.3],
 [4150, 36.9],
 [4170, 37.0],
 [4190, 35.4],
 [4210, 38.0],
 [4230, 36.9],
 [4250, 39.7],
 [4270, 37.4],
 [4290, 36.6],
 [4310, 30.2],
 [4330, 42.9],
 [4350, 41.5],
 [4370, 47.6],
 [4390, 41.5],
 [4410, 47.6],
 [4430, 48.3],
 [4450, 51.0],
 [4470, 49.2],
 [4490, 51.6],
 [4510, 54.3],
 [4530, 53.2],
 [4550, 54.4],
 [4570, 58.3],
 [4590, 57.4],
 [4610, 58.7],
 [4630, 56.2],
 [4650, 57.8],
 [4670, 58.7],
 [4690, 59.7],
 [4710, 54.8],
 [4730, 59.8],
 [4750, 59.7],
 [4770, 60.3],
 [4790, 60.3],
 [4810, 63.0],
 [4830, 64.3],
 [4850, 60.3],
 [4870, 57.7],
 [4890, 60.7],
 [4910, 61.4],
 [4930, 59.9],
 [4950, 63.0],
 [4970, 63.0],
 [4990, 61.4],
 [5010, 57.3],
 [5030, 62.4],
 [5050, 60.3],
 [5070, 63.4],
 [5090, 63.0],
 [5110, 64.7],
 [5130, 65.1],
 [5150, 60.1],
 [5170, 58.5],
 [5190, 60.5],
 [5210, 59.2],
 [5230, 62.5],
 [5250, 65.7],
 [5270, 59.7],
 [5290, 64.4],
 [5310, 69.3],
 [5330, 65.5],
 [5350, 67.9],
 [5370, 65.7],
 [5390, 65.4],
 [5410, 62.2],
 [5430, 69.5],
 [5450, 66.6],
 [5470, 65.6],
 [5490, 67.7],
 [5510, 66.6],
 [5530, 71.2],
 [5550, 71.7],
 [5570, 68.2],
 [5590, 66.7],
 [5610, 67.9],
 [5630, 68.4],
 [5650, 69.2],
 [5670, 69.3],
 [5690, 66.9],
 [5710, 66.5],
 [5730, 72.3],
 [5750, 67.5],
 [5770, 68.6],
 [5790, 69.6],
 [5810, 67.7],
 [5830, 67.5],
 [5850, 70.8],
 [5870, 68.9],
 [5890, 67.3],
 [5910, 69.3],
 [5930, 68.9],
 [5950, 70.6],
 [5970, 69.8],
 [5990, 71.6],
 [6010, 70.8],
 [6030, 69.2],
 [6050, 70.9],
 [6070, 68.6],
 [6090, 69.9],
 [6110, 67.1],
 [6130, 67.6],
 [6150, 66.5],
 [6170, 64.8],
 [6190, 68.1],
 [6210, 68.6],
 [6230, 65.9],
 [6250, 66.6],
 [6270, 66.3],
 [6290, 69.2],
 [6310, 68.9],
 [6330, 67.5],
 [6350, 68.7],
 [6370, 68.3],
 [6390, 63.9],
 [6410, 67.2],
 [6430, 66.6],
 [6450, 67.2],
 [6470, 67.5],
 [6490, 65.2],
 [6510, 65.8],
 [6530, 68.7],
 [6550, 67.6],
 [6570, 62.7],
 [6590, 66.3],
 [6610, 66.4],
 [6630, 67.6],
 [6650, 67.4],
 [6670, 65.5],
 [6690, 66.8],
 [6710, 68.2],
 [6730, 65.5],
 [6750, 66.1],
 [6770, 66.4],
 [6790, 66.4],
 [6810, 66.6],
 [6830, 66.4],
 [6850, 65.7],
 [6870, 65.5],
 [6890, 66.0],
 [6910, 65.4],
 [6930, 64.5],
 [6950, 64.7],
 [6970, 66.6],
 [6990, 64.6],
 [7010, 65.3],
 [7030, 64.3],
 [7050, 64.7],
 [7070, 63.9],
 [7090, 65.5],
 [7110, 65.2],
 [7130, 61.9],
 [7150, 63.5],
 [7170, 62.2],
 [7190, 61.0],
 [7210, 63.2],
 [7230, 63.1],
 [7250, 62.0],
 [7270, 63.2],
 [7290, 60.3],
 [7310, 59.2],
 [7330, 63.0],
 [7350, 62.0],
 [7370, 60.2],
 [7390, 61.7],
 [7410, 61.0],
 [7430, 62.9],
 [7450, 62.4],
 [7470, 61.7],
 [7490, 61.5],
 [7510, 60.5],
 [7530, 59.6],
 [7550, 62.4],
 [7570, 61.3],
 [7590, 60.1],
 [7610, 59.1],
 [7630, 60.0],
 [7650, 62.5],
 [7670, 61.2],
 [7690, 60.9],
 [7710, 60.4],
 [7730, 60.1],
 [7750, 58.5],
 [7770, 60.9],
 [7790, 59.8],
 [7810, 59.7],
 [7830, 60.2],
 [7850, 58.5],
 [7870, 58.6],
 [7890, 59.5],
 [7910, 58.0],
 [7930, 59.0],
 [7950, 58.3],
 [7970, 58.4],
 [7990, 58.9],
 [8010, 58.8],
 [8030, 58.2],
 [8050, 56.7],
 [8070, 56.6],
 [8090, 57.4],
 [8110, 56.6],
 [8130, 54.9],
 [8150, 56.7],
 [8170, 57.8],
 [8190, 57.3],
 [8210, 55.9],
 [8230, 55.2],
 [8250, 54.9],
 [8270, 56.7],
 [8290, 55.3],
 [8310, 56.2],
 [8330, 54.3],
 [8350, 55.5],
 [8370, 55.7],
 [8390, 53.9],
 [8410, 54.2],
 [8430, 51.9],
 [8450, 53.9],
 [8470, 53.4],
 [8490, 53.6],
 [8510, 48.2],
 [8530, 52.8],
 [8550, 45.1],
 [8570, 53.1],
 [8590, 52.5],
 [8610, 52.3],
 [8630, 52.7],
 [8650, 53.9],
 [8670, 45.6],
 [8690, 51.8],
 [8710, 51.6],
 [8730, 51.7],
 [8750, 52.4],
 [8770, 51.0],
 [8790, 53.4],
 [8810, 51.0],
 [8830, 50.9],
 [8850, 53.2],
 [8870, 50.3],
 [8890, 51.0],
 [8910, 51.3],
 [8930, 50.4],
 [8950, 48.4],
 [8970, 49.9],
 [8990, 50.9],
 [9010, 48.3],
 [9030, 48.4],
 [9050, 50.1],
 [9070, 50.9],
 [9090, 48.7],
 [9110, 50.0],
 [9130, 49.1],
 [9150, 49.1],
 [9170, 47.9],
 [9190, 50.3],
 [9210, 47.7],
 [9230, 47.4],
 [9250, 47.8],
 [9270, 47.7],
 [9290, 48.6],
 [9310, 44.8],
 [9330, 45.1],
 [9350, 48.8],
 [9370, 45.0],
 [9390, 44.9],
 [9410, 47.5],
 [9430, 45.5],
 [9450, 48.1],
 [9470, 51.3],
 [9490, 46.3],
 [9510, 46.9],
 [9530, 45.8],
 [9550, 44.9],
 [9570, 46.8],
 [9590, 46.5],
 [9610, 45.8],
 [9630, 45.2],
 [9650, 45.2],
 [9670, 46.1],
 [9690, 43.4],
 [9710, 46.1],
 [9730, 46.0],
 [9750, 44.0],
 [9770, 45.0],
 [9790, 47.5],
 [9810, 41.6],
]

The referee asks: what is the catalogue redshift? 0.000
